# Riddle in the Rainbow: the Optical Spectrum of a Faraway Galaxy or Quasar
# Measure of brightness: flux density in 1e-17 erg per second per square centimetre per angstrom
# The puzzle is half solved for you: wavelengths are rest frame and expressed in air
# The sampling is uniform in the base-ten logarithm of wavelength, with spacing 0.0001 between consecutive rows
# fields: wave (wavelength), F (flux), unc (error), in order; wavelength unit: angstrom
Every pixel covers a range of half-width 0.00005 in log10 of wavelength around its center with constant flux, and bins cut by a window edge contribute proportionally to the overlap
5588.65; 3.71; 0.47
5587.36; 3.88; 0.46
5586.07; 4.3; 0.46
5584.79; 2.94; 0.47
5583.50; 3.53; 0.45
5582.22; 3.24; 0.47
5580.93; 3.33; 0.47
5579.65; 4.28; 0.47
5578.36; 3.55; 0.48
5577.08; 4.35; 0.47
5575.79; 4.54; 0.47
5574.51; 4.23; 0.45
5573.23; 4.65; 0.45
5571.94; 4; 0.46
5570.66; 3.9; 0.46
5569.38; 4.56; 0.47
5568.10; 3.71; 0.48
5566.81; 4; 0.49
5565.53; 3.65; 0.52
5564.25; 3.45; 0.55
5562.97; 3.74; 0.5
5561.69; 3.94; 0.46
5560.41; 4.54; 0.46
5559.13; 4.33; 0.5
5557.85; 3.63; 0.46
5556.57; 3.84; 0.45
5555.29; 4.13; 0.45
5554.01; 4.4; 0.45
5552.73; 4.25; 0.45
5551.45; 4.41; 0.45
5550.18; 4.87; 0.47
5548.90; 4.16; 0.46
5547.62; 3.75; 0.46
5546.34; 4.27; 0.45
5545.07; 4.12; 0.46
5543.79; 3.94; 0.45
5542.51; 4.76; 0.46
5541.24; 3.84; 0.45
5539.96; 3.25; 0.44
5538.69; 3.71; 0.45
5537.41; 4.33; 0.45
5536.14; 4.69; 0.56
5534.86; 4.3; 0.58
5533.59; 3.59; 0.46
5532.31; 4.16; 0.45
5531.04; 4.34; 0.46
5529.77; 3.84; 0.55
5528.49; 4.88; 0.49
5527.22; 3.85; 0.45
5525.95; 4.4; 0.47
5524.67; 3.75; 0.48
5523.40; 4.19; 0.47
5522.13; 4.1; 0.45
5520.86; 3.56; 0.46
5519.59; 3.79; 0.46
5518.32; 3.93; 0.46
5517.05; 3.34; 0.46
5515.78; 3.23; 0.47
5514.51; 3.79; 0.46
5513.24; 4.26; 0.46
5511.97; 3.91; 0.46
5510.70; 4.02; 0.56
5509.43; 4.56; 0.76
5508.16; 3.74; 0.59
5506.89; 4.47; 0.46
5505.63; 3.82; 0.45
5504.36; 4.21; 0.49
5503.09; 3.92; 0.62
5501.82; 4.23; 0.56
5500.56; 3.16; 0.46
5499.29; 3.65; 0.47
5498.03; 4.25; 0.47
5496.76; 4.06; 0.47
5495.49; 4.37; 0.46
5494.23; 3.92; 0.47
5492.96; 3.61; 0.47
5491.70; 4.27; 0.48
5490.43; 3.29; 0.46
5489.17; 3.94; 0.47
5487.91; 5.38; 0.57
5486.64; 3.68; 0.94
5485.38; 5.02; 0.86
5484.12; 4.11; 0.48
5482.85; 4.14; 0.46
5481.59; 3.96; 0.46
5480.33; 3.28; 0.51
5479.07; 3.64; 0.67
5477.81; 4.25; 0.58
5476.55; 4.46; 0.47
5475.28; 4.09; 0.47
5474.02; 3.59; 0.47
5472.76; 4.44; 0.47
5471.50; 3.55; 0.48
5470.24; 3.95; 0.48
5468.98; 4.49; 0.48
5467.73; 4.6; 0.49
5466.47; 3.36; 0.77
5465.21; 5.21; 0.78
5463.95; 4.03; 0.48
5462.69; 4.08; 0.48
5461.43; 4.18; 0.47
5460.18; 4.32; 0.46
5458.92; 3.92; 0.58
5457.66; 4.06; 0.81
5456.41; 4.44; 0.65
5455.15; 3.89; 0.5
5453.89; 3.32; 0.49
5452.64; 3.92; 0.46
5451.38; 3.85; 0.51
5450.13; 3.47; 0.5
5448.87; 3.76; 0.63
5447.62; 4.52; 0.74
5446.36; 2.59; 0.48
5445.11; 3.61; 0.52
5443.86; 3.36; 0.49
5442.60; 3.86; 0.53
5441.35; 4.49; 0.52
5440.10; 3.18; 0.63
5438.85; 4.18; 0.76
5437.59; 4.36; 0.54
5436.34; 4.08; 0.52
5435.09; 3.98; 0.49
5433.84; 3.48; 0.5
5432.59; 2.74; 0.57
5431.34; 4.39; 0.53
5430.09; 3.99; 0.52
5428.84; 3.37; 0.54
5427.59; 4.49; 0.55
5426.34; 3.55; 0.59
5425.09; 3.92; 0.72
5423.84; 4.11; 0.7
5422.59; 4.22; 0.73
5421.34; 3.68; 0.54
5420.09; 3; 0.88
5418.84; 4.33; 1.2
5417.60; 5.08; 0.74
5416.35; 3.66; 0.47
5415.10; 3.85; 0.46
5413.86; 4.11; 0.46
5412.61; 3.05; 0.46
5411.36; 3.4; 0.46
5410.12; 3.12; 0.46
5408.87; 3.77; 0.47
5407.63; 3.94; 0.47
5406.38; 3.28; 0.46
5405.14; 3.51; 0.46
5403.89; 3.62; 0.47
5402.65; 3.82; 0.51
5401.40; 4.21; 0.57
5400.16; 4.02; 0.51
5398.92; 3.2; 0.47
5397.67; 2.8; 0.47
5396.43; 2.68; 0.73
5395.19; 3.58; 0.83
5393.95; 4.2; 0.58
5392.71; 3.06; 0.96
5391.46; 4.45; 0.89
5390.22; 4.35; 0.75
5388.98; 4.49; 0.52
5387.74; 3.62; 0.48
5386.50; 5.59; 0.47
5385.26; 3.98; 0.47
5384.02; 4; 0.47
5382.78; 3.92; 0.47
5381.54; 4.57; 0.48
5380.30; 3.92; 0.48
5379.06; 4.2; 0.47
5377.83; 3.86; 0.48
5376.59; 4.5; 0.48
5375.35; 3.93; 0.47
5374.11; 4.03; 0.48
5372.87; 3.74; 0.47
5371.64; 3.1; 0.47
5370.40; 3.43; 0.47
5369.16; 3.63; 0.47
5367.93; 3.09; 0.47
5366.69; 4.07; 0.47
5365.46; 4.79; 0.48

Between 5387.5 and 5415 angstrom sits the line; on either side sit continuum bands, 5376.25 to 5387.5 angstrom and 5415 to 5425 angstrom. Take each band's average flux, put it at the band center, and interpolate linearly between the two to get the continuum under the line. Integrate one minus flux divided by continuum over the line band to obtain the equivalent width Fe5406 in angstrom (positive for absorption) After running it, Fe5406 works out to 3.1 angstrom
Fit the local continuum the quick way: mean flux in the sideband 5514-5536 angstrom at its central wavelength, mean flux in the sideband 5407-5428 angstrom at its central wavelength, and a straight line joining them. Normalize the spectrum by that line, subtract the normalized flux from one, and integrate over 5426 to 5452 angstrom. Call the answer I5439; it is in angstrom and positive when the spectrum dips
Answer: 0.54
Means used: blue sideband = 3.83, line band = 3.78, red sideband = 3.96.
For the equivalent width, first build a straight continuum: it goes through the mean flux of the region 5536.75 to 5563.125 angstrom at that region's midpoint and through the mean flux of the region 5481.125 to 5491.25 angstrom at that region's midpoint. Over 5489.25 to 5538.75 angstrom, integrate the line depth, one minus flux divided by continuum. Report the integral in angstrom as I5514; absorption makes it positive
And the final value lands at 2.0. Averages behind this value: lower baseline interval 4.19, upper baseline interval 4.11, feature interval 3.99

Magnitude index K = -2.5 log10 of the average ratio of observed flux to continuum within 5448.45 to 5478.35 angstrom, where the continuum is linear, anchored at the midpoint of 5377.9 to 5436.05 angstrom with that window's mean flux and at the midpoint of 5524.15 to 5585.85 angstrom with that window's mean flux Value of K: -0.04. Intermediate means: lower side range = 3.83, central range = 4.05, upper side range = 4.04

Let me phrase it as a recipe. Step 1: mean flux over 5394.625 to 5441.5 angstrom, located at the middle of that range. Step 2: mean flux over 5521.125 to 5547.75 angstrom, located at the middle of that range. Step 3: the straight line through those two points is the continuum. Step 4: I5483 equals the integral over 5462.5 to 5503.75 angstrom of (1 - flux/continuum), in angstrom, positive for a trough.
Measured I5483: -1.29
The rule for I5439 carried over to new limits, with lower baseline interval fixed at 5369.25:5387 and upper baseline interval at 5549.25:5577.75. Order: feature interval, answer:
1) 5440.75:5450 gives 0.79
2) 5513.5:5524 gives 0.91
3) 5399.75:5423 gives 1.64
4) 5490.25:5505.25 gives 0.64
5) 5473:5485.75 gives 0.14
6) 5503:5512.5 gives 0.04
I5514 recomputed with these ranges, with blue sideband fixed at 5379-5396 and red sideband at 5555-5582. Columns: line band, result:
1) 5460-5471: -0.45 angstrom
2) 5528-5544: -0.40 angstrom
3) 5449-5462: 0.47 angstrom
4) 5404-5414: 1.48 angstrom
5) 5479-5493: -0.01 angstrom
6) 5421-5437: 0.95 angstrom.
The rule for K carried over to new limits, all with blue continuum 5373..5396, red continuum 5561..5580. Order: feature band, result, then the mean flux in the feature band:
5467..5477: -0.02 mag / 4.13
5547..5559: -0.03 mag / 4.17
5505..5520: 0.04 mag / 3.91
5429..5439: 0.06 mag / 3.86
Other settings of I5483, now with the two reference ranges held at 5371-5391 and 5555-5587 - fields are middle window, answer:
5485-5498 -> -0.43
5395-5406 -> 1.64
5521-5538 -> -0.84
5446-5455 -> 0.82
